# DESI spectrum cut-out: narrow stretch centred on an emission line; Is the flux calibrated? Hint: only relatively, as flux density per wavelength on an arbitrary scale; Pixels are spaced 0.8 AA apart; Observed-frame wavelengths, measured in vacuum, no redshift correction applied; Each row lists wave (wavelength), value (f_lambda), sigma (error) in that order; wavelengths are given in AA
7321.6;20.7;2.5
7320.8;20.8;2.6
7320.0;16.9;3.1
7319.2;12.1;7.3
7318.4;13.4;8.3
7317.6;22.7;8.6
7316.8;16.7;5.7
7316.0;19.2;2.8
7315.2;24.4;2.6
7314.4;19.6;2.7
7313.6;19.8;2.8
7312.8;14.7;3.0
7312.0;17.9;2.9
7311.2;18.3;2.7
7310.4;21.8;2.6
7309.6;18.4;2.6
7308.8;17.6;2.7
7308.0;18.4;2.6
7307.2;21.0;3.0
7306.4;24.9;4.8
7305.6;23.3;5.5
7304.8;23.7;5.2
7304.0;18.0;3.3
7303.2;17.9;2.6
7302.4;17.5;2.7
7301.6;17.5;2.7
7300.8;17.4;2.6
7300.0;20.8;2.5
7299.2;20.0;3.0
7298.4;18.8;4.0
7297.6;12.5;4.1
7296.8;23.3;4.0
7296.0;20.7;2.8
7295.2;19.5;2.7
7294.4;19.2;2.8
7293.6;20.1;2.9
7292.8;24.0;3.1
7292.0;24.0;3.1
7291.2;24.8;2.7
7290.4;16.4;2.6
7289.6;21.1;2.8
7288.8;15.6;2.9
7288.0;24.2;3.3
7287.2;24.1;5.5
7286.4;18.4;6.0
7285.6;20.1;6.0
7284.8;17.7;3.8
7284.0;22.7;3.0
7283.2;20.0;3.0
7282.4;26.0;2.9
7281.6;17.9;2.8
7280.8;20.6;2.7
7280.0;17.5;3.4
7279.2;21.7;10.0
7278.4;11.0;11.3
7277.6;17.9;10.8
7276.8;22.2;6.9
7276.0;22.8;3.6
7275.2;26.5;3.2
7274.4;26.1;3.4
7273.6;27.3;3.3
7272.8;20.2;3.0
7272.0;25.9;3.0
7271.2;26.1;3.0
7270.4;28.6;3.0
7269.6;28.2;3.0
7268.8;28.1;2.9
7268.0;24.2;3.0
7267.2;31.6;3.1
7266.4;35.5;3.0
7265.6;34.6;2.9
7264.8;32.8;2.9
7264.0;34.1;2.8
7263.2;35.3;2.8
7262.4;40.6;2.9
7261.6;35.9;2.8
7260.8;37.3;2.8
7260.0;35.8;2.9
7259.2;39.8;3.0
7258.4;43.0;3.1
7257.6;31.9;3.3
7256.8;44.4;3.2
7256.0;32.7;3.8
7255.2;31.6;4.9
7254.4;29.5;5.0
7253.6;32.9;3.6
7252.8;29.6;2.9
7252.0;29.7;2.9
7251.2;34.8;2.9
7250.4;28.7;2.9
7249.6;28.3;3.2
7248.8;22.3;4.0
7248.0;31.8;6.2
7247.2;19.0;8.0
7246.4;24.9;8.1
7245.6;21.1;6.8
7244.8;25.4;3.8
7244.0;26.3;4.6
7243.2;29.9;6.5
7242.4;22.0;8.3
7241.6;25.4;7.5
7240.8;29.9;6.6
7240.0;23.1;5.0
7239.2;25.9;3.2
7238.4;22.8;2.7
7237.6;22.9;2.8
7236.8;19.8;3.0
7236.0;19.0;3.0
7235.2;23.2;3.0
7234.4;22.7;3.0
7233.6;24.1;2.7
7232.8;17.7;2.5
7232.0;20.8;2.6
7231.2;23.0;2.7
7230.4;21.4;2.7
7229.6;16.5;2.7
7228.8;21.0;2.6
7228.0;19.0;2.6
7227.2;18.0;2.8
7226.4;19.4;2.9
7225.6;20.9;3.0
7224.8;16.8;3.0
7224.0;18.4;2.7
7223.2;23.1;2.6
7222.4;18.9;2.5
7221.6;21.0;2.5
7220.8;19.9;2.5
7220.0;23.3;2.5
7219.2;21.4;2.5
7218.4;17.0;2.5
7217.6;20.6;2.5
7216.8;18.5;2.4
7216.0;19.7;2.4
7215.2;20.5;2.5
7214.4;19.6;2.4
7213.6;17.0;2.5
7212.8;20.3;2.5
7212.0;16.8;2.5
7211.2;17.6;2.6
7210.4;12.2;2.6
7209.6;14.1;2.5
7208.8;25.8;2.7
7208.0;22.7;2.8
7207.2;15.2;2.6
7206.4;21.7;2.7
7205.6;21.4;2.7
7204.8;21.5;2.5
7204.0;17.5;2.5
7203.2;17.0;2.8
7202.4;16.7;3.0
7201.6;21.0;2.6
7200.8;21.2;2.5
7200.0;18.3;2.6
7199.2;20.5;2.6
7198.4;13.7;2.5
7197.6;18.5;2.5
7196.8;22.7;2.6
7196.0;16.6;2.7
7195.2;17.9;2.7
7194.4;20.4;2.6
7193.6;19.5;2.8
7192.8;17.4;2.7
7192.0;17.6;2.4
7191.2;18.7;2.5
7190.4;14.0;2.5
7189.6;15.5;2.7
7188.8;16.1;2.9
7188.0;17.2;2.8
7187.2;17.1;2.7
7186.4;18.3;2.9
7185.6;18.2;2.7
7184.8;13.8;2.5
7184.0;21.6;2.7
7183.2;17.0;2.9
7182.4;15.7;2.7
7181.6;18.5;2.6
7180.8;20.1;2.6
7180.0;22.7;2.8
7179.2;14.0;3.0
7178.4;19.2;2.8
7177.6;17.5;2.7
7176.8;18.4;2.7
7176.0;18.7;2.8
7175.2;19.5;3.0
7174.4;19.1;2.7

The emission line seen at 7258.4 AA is Hbeta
